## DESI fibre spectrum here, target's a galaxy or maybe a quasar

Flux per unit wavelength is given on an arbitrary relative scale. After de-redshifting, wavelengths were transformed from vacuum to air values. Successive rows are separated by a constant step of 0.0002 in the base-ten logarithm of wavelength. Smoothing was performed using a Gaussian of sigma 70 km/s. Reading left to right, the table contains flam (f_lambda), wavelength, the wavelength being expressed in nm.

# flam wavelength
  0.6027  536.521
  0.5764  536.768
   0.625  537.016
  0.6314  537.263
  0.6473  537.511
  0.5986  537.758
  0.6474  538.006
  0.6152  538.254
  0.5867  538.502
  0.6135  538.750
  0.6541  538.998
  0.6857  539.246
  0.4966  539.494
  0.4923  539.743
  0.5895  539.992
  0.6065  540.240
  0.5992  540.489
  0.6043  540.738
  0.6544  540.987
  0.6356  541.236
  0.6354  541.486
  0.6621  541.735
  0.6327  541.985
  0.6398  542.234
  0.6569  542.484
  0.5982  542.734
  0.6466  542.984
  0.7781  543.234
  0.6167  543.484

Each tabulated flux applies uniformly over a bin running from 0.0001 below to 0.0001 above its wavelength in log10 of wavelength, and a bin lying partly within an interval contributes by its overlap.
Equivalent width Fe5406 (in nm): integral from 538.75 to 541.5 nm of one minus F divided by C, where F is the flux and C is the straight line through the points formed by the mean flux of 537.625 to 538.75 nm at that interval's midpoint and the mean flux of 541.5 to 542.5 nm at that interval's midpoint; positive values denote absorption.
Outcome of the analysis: 0.11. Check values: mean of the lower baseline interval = 0.612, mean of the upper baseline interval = 0.646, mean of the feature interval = 0.604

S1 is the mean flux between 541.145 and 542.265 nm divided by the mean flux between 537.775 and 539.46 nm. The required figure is 1.03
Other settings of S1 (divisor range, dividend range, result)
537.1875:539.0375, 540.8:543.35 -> 1.05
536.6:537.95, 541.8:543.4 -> 1.07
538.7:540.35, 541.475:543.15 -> 1.09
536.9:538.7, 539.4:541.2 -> 0.94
